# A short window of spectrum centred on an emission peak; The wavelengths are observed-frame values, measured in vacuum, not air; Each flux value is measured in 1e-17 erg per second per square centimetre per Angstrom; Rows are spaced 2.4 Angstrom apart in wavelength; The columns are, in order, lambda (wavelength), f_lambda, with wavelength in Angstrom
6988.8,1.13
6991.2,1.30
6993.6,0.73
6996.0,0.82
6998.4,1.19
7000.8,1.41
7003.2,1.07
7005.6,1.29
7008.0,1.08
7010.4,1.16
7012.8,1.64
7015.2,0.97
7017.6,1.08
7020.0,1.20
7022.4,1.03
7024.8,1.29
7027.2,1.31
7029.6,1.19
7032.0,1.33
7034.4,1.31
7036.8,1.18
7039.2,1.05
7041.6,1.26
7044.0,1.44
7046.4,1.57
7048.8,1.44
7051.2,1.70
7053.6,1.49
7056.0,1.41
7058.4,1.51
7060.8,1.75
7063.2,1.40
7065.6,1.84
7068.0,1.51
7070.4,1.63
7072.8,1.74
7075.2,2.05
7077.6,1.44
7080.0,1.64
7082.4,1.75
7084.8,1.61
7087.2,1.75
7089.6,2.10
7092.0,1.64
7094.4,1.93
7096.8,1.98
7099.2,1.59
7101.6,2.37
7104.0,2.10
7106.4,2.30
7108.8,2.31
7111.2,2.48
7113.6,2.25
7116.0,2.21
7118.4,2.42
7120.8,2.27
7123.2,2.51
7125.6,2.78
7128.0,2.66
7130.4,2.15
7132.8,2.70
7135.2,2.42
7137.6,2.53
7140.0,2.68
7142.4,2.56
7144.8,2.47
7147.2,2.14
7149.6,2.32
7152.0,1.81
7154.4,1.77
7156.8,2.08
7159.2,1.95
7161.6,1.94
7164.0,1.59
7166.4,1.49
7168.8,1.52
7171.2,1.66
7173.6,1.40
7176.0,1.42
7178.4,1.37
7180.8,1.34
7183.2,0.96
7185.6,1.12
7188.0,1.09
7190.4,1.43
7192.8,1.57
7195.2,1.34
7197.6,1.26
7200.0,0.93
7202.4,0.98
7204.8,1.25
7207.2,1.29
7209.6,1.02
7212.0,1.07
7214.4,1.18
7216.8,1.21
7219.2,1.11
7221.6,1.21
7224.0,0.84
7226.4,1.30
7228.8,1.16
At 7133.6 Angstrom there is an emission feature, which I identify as C III] 1909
